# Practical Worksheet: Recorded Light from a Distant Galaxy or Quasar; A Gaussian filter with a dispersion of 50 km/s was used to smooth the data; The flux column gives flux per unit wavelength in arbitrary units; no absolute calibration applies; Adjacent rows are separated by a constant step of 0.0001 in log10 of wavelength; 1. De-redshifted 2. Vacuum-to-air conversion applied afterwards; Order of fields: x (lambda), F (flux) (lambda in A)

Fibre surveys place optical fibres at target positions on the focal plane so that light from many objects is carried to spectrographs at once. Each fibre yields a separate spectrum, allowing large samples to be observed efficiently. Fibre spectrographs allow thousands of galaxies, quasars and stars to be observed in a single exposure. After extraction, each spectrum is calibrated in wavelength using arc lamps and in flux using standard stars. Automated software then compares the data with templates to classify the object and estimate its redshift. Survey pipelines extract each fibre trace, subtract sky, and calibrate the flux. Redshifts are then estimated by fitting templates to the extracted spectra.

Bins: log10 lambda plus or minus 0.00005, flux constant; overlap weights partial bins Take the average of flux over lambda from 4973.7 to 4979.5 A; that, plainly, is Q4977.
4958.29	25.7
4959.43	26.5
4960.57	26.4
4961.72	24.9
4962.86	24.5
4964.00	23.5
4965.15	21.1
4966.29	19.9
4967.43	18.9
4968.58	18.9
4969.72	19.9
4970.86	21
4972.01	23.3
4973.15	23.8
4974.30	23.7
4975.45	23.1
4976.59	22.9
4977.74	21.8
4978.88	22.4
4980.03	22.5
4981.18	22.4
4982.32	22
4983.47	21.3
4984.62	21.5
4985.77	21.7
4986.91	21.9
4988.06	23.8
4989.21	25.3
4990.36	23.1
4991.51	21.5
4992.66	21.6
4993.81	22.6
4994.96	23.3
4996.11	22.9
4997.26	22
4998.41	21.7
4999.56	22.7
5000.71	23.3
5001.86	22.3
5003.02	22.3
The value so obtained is 22.8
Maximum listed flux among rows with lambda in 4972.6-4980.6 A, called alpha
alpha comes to 23.8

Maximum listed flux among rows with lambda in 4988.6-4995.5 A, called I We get 25.3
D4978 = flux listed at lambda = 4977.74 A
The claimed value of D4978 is 21.8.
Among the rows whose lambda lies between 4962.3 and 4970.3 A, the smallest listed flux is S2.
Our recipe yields 18.9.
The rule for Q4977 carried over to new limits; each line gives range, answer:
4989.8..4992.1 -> 22.3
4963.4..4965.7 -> 22.3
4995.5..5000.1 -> 22.3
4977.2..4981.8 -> 22.3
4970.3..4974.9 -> 22.9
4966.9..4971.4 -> 19.7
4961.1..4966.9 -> 22.8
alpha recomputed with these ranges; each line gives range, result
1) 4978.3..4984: 22.5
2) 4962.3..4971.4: 24.5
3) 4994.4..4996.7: 23.3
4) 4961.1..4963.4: 24.9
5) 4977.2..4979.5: 22.4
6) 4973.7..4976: 23.7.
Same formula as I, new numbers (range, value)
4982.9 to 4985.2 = 21.5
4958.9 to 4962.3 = 26.5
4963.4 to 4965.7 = 23.5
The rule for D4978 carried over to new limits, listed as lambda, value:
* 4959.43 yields 26.5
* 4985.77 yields 21.7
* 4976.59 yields 22.9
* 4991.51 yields 21.5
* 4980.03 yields 22.5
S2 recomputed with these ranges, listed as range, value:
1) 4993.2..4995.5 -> 22.6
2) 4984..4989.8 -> 21.5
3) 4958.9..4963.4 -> 24.5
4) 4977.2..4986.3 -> 21.3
